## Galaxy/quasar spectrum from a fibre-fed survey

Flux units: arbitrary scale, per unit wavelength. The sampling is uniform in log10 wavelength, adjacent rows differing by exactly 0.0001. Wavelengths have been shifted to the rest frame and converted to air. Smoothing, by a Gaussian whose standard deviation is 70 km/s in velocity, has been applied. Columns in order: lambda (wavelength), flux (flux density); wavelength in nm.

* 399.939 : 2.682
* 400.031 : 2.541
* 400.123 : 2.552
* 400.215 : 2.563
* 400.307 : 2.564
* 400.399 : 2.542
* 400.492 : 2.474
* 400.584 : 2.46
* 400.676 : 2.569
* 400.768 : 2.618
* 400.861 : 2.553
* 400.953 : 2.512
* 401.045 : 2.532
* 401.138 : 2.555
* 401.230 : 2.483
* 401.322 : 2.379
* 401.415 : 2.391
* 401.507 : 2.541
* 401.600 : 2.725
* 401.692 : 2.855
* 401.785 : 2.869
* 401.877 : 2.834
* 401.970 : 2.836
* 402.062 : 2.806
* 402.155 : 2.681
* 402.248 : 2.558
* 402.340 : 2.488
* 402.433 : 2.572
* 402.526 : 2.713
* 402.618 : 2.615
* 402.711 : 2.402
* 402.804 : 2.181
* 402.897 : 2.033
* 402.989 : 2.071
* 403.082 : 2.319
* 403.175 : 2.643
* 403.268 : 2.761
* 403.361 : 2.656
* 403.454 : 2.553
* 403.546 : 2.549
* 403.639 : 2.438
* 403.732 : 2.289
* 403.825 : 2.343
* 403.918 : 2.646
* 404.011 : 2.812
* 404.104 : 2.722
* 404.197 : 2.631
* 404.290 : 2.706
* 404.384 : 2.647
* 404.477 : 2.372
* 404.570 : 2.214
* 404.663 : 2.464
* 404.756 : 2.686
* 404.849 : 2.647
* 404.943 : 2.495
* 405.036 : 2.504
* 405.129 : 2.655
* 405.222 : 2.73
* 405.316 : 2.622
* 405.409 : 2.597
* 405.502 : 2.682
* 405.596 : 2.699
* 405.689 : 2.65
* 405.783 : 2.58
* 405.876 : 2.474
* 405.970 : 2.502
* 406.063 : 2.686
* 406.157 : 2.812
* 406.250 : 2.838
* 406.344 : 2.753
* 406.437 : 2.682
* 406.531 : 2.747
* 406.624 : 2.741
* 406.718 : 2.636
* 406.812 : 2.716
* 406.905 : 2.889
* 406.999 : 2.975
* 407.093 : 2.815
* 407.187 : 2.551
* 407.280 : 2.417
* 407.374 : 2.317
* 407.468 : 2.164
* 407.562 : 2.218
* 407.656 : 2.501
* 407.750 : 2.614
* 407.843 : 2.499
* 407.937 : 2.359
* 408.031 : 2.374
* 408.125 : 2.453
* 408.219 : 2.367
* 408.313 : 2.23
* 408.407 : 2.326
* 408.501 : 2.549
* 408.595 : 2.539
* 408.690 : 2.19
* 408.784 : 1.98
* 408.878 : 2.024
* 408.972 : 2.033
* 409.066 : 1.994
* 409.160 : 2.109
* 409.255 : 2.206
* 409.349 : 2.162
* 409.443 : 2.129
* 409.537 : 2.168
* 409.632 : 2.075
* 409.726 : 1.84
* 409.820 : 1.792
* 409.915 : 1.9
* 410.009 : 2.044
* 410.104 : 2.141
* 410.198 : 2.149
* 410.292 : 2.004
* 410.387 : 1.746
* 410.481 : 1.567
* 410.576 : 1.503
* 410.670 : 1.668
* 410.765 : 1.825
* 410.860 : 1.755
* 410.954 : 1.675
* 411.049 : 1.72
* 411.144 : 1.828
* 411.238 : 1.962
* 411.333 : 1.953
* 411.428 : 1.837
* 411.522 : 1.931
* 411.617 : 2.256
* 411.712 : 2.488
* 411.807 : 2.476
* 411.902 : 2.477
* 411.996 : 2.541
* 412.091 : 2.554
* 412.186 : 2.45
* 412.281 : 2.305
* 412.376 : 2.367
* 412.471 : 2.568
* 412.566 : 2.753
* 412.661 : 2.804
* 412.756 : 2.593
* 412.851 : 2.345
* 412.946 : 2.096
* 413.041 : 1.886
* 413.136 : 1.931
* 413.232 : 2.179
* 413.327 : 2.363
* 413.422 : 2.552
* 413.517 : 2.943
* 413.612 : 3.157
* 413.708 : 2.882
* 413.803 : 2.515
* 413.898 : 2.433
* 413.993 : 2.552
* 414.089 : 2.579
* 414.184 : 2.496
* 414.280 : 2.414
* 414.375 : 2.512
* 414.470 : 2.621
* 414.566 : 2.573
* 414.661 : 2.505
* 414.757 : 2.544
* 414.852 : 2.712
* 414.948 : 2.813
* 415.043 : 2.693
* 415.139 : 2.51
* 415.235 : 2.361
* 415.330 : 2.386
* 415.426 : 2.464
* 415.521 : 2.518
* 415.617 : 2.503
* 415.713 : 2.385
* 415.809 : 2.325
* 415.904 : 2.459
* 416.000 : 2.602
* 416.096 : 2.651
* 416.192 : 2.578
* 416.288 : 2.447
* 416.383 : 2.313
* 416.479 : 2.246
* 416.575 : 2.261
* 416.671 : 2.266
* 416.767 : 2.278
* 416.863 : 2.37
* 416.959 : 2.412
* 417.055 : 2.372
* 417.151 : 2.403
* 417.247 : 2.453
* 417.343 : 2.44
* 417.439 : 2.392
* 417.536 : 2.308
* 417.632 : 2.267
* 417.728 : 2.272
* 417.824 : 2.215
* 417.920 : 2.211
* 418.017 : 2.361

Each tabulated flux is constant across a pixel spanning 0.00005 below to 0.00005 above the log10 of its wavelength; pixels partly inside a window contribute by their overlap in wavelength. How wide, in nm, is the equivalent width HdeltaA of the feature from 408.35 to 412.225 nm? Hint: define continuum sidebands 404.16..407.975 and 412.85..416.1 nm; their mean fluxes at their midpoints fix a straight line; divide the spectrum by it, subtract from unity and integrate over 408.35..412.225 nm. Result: 0.74 nm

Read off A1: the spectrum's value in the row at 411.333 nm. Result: 1.953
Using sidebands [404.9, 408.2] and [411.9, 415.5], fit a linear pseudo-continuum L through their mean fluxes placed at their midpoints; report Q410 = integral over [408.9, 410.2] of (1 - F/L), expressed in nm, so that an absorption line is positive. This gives 0.26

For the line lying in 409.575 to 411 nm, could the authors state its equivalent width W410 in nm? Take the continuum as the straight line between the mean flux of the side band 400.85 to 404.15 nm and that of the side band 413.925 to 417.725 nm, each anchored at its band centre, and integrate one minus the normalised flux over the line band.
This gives 0.37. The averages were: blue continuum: 2.55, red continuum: 2.46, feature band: 1.85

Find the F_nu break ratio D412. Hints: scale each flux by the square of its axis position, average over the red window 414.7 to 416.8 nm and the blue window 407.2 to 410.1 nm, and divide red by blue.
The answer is 1.2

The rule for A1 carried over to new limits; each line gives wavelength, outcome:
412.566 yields 2.753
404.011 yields 2.812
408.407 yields 2.326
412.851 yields 2.345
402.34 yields 2.488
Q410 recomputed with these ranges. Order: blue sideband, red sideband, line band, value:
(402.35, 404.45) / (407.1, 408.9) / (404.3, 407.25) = -0.256 nm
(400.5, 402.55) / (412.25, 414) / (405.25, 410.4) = 0.311 nm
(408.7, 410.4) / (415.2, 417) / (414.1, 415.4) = -0.119 nm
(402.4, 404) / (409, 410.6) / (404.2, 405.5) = -0.126 nm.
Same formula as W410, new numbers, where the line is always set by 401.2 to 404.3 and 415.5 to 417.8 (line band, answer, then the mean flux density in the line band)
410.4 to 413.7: 0.308 nm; 2.22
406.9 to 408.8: 0.044 nm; 2.44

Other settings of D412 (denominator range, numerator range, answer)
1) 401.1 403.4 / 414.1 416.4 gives 1.05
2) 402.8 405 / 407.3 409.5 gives 0.93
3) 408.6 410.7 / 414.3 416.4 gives 1.31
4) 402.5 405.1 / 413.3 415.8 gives 1.08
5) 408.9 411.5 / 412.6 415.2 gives 1.34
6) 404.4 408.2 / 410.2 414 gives 0.89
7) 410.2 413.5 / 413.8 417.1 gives 1.17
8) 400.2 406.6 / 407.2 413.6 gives 0.88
